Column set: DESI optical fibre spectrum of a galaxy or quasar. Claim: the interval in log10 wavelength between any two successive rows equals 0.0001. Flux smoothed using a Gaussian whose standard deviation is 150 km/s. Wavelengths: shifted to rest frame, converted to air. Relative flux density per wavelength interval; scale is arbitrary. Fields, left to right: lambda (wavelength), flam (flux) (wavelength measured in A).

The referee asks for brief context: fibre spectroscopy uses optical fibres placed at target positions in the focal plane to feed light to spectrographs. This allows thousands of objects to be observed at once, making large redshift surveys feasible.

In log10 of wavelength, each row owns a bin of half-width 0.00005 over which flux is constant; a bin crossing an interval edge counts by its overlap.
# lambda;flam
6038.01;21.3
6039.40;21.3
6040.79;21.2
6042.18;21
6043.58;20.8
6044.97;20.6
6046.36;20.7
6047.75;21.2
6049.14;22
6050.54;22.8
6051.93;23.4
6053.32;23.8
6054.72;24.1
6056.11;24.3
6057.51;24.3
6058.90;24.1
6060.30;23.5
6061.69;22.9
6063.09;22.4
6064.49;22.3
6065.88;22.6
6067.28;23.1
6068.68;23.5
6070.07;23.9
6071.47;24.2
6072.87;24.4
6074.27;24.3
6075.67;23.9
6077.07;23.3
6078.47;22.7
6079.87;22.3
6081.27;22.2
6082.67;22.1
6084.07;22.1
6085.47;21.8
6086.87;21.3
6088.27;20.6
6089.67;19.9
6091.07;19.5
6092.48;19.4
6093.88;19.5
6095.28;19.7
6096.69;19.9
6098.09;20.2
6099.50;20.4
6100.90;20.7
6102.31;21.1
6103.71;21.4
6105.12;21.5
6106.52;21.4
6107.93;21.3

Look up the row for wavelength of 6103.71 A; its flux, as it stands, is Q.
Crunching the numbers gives 21.4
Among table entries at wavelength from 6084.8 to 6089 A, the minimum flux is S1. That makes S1 20.6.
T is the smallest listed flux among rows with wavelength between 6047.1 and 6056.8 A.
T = 21.2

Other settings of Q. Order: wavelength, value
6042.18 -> 21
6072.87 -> 24.4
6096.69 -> 19.9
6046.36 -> 20.7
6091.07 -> 19.5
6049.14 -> 22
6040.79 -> 21.2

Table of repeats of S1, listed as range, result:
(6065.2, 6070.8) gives 22.6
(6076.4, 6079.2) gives 22.7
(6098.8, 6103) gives 20.4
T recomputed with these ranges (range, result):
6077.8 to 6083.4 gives 22.1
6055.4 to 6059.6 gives 24.1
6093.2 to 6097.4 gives 19.5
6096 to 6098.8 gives 19.9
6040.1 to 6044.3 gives 20.8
